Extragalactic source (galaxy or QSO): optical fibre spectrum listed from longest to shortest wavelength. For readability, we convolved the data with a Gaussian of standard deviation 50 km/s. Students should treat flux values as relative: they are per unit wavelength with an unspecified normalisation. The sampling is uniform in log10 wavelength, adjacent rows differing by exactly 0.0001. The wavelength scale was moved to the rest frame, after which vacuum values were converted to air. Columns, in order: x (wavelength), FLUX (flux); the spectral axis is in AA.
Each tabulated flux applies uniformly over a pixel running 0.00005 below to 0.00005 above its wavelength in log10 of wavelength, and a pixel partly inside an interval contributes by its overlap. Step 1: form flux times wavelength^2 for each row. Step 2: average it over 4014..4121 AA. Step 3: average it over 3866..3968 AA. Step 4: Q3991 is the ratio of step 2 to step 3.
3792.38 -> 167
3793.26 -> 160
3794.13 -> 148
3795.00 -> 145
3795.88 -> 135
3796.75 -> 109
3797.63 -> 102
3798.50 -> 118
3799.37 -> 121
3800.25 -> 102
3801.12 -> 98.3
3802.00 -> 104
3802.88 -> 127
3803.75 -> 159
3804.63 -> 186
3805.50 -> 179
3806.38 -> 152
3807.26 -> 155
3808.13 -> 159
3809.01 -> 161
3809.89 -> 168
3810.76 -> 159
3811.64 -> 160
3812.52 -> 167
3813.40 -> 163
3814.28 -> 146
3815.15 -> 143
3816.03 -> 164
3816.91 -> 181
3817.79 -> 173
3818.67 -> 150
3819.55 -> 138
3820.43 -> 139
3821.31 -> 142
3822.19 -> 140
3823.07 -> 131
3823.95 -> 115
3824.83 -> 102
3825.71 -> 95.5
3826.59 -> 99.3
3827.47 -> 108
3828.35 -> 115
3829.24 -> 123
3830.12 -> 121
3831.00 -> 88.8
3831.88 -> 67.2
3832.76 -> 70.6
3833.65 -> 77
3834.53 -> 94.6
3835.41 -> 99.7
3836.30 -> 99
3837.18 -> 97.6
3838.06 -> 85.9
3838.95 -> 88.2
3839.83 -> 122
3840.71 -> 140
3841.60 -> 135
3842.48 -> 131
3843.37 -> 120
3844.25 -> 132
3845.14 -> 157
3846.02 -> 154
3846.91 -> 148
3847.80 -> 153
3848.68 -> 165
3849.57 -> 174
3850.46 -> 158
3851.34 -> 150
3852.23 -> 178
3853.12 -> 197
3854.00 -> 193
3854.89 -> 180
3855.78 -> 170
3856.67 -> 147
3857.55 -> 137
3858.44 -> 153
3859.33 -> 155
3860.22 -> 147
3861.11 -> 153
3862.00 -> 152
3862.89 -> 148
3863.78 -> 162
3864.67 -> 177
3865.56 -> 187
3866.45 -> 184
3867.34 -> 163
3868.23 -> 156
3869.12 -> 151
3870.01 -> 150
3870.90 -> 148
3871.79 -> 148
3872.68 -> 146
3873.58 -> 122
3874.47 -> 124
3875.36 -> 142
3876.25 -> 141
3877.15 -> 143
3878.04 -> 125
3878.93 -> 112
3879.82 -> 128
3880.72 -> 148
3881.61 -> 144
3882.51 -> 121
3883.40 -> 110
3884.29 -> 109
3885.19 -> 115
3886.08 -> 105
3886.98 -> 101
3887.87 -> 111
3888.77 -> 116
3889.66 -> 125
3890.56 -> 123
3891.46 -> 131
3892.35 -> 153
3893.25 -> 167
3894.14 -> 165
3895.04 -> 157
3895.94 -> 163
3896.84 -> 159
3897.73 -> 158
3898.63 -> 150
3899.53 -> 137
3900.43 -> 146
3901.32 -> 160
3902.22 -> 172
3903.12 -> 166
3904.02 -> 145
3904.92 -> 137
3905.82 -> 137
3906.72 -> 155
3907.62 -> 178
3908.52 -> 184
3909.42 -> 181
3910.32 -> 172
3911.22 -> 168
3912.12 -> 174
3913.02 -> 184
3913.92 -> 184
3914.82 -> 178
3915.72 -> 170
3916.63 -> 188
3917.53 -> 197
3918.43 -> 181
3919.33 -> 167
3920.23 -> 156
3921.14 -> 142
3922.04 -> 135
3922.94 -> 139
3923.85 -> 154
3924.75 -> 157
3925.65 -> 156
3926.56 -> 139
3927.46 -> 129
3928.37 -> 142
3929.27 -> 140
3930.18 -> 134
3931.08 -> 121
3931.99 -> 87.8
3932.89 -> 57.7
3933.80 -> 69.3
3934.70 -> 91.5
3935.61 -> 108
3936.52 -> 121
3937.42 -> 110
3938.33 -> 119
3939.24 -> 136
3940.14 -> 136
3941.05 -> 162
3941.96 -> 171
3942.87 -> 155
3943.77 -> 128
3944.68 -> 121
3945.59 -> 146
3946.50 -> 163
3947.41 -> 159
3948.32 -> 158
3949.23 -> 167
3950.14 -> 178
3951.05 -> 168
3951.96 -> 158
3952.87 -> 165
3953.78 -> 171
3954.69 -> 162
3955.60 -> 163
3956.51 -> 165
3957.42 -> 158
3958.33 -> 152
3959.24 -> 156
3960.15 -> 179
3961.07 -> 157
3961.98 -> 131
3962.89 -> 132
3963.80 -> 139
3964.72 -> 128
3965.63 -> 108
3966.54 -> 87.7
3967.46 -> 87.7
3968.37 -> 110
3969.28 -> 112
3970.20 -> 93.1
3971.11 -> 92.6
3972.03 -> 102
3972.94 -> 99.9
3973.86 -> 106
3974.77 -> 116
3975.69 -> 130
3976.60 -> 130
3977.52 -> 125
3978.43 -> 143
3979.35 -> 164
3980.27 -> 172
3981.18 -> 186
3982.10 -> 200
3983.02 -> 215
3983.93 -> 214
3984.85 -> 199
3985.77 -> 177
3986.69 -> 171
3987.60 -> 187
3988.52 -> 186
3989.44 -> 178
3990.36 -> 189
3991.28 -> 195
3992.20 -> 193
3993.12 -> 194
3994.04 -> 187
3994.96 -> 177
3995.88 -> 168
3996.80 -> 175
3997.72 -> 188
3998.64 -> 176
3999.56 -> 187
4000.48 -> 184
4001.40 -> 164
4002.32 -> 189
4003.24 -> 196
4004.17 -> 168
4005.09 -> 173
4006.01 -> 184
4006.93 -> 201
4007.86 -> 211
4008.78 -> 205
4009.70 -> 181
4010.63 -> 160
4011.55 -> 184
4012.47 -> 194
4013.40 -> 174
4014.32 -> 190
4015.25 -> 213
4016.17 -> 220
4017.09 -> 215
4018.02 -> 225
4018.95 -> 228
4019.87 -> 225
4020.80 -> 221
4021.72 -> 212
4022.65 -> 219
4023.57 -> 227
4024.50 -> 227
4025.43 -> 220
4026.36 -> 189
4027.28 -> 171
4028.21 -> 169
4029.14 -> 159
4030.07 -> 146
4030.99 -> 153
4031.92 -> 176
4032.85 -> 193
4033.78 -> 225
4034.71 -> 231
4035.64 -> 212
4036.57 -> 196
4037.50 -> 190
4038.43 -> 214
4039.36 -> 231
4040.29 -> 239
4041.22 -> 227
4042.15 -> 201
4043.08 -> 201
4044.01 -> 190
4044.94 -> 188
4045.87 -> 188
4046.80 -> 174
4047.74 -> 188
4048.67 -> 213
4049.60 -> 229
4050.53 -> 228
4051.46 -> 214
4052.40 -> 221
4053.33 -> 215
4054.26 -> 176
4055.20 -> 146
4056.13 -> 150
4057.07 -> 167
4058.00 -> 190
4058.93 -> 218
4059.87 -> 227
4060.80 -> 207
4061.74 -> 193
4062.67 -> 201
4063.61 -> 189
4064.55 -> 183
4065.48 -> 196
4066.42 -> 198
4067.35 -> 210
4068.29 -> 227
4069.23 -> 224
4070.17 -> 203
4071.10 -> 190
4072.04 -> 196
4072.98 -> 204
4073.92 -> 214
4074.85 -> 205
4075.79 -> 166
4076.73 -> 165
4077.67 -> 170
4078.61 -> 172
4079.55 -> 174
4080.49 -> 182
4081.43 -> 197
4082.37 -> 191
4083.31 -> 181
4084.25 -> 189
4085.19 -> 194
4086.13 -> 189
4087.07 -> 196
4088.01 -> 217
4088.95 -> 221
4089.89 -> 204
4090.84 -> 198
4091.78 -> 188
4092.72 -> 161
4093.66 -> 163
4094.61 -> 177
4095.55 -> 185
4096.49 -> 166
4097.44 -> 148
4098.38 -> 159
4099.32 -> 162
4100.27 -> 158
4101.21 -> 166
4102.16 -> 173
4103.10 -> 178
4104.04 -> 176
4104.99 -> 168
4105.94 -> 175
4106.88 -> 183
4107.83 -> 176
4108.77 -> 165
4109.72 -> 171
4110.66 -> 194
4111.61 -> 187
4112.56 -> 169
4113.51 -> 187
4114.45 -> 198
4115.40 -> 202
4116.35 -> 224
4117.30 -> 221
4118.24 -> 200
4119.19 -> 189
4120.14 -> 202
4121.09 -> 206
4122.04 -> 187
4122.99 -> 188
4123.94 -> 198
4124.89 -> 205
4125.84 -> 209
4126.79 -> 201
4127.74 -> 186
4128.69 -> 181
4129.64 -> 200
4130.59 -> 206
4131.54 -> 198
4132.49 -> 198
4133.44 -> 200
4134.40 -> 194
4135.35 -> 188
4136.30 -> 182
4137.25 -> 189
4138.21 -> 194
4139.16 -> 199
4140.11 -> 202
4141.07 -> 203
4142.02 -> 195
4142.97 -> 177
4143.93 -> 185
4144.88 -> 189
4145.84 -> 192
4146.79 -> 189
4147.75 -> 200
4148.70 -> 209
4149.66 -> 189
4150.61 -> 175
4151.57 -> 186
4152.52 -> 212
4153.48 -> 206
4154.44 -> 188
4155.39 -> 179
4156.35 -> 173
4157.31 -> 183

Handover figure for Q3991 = 1.4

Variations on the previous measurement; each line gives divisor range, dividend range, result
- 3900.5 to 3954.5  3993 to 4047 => 1.37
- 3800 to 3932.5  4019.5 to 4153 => 1.50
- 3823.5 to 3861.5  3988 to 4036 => 1.61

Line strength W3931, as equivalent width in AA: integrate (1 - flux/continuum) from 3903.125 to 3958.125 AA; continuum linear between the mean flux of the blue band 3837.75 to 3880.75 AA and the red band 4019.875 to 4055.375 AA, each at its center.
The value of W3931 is 6.4 AA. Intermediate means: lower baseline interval 149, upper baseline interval 201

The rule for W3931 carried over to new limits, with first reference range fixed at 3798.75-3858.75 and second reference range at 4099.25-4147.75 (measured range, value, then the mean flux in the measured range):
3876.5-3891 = 2.51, 121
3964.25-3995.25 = 2.41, 152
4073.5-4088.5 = -0.44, 188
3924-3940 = 3.67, 120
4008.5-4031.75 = -3.47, 197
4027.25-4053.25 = -3.66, 200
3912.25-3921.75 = -1.33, 174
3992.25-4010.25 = -1.81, 185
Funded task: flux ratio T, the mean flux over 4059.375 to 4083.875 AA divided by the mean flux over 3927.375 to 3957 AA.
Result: 1.4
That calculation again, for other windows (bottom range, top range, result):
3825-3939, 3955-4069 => 1.29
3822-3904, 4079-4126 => 1.36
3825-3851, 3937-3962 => 1.30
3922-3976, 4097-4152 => 1.41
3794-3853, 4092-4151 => 1.41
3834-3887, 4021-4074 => 1.41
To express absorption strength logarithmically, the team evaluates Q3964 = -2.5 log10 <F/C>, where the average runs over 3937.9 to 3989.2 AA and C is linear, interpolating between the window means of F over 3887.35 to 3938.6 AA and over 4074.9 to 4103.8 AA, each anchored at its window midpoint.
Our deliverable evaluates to 0.06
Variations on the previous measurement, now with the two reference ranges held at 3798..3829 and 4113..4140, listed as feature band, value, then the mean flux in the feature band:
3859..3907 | 0.070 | 143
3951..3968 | 0.153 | 145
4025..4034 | 0.007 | 179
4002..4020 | -0.115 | 196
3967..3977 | 0.498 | 107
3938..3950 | 0.107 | 149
